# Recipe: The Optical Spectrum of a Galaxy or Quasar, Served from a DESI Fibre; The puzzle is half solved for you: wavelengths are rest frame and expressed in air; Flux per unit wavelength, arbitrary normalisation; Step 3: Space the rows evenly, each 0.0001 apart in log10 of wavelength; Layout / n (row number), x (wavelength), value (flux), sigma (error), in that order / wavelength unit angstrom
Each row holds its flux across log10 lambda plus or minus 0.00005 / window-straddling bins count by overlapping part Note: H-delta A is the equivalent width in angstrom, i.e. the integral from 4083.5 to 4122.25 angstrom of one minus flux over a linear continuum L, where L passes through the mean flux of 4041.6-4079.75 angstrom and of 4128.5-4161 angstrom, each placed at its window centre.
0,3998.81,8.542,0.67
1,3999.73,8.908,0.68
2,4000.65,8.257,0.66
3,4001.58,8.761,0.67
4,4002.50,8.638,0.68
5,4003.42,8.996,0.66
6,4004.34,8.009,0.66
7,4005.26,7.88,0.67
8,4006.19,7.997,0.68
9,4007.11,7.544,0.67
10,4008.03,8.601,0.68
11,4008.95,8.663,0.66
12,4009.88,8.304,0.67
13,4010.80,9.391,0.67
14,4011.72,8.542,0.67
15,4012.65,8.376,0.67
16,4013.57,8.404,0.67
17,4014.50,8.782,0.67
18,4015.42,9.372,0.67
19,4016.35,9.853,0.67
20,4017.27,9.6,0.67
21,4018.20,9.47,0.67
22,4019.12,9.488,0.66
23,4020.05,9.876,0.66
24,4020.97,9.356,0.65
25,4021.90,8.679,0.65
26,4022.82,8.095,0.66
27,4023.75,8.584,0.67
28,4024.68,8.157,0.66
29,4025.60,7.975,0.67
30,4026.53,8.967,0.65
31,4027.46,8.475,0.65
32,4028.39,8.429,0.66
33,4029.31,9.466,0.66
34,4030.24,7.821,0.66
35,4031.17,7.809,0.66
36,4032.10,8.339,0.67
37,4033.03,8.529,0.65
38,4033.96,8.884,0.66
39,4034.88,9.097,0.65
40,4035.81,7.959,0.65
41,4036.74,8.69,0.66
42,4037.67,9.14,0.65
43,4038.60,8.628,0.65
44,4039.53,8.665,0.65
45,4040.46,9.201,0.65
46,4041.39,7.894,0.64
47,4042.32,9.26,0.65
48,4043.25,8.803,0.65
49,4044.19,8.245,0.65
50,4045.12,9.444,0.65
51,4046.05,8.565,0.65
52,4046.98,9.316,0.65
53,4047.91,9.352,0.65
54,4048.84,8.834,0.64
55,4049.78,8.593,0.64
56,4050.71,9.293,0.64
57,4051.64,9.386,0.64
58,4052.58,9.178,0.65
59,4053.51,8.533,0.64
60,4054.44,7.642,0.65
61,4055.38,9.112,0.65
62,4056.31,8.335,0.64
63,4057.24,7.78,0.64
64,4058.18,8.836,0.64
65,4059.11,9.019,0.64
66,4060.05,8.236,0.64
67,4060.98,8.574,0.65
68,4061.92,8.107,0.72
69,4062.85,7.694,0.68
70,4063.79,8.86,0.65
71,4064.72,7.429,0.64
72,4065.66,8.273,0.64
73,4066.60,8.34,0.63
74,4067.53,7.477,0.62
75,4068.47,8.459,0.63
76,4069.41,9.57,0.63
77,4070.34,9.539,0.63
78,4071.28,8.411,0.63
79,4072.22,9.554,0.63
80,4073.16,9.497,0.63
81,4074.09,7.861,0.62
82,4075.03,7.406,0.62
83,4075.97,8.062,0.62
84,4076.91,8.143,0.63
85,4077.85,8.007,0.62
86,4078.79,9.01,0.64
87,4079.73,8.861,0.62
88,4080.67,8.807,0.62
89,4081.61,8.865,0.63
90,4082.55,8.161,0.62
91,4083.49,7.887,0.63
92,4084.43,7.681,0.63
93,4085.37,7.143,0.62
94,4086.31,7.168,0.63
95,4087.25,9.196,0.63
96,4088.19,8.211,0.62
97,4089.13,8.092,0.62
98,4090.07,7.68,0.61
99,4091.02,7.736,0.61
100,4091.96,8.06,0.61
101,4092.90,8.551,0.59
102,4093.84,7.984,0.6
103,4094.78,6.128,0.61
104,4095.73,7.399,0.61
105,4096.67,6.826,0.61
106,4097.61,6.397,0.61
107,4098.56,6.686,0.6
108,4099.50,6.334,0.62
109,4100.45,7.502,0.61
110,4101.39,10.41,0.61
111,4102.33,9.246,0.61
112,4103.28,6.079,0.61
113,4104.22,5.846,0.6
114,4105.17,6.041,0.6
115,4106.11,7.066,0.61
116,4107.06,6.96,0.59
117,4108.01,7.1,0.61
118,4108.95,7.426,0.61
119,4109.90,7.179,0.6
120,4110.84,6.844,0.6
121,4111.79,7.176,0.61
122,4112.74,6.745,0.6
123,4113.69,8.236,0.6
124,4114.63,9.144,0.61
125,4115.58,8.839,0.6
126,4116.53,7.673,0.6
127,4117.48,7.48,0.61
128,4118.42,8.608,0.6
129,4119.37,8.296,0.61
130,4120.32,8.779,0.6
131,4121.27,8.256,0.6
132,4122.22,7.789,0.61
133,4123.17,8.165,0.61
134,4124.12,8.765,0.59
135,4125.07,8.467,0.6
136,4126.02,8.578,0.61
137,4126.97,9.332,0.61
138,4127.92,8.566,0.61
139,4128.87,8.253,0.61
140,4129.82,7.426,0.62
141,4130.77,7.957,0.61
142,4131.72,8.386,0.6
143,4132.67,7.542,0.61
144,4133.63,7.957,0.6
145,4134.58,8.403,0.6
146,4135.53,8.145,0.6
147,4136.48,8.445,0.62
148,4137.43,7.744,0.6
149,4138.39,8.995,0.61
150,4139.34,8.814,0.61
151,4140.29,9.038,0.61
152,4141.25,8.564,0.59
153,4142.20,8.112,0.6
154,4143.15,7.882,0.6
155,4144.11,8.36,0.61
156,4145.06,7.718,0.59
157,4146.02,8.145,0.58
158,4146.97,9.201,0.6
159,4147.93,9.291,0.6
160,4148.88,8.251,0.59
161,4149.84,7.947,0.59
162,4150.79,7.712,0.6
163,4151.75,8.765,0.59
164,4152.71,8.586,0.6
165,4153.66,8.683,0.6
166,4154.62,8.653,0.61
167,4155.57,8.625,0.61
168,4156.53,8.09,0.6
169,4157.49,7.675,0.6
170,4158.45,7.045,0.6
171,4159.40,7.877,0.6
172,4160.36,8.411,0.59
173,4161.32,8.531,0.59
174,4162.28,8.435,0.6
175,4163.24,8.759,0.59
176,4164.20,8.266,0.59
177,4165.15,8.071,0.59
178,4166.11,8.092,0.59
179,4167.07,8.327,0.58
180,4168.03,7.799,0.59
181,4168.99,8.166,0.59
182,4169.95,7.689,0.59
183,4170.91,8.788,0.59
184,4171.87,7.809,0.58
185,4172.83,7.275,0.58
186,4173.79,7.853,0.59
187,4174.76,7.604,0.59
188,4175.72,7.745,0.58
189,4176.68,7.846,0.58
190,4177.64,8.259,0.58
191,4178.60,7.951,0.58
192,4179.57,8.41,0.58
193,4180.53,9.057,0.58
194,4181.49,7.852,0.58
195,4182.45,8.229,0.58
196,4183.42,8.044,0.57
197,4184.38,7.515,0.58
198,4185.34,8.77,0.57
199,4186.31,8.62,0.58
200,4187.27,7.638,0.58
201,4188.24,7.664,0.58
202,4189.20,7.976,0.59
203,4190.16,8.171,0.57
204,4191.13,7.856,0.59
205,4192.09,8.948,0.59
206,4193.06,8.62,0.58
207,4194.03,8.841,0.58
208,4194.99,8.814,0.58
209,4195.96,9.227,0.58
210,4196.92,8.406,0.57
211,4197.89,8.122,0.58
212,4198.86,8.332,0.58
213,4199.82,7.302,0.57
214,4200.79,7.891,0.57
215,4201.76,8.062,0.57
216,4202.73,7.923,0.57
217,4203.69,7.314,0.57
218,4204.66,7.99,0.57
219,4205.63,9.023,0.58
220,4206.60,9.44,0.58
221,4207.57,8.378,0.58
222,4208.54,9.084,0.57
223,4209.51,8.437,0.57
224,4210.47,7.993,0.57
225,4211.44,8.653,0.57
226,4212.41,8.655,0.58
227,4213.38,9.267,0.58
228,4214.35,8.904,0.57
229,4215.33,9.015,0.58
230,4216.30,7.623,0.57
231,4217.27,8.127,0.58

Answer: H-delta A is 3.75 angstrom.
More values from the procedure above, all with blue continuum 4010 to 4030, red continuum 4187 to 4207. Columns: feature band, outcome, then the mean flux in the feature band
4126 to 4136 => 0.34 angstrom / 8.22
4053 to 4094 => 1.84 angstrom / 8.32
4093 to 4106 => 2.16 angstrom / 7.19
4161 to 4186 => 0.68 angstrom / 8.12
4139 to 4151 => 0.08 angstrom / 8.4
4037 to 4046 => 0.03 angstrom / 8.79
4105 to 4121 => 1.69 angstrom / 7.66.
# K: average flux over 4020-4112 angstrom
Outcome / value 8.23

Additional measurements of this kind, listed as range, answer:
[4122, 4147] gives 8.31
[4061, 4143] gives 8.02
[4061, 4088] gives 8.34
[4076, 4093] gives 8.17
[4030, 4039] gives 8.51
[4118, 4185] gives 8.24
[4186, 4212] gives 8.32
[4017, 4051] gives 8.78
